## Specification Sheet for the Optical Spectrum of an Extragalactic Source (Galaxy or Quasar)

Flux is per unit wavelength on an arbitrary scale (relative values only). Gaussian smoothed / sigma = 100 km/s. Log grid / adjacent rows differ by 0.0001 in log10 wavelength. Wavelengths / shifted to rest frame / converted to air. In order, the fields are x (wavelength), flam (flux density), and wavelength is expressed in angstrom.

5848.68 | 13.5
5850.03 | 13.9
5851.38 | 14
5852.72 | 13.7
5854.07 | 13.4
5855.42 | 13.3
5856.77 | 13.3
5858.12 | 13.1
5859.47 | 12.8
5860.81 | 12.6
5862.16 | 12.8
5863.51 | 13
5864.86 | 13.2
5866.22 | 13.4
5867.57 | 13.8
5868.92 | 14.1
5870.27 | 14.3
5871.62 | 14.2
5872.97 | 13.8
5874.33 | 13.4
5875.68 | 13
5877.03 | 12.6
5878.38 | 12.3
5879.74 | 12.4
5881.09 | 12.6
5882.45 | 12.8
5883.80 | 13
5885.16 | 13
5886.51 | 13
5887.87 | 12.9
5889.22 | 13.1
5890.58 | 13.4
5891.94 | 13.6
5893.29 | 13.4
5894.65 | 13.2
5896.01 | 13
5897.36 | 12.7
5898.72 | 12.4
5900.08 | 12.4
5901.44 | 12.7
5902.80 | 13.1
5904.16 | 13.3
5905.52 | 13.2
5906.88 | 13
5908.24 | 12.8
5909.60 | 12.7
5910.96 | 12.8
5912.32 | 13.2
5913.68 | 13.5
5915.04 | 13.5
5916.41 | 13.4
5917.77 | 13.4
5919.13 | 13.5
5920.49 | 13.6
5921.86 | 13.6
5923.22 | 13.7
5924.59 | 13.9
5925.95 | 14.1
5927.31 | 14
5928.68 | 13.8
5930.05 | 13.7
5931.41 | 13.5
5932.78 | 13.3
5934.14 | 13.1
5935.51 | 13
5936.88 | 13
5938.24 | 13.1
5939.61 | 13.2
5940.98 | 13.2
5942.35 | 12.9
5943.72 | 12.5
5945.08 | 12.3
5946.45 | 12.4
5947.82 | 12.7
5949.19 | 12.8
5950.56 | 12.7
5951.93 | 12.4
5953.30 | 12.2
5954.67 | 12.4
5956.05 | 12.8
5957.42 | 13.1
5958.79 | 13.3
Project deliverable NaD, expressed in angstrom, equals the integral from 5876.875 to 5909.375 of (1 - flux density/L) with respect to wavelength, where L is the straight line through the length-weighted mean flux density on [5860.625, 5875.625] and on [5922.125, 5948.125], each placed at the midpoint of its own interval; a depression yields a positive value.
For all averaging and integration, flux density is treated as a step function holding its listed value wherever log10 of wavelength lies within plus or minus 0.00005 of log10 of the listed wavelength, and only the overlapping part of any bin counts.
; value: 1.2 angstrom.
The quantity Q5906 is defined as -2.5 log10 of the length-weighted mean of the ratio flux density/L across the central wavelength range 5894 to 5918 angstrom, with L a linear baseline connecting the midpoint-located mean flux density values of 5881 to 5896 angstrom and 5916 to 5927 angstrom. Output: 0.03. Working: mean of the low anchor 13.1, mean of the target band 13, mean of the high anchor 13.7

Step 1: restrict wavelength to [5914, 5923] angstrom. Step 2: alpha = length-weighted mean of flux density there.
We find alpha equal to 13.5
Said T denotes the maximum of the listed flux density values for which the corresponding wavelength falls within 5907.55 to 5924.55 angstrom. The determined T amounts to 13.7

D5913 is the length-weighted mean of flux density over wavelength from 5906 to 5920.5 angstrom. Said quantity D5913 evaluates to 13.2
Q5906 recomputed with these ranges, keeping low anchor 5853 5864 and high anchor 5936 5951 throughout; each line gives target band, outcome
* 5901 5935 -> -0.04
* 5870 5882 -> -0.01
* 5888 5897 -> -0.02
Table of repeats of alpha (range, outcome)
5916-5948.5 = 13.3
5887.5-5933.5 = 13.3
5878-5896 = 13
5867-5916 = 13.1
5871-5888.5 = 13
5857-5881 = 13.2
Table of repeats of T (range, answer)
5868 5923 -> 14.3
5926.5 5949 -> 14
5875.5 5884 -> 13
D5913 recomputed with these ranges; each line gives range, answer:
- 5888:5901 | 13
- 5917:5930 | 13.7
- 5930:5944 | 13.1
